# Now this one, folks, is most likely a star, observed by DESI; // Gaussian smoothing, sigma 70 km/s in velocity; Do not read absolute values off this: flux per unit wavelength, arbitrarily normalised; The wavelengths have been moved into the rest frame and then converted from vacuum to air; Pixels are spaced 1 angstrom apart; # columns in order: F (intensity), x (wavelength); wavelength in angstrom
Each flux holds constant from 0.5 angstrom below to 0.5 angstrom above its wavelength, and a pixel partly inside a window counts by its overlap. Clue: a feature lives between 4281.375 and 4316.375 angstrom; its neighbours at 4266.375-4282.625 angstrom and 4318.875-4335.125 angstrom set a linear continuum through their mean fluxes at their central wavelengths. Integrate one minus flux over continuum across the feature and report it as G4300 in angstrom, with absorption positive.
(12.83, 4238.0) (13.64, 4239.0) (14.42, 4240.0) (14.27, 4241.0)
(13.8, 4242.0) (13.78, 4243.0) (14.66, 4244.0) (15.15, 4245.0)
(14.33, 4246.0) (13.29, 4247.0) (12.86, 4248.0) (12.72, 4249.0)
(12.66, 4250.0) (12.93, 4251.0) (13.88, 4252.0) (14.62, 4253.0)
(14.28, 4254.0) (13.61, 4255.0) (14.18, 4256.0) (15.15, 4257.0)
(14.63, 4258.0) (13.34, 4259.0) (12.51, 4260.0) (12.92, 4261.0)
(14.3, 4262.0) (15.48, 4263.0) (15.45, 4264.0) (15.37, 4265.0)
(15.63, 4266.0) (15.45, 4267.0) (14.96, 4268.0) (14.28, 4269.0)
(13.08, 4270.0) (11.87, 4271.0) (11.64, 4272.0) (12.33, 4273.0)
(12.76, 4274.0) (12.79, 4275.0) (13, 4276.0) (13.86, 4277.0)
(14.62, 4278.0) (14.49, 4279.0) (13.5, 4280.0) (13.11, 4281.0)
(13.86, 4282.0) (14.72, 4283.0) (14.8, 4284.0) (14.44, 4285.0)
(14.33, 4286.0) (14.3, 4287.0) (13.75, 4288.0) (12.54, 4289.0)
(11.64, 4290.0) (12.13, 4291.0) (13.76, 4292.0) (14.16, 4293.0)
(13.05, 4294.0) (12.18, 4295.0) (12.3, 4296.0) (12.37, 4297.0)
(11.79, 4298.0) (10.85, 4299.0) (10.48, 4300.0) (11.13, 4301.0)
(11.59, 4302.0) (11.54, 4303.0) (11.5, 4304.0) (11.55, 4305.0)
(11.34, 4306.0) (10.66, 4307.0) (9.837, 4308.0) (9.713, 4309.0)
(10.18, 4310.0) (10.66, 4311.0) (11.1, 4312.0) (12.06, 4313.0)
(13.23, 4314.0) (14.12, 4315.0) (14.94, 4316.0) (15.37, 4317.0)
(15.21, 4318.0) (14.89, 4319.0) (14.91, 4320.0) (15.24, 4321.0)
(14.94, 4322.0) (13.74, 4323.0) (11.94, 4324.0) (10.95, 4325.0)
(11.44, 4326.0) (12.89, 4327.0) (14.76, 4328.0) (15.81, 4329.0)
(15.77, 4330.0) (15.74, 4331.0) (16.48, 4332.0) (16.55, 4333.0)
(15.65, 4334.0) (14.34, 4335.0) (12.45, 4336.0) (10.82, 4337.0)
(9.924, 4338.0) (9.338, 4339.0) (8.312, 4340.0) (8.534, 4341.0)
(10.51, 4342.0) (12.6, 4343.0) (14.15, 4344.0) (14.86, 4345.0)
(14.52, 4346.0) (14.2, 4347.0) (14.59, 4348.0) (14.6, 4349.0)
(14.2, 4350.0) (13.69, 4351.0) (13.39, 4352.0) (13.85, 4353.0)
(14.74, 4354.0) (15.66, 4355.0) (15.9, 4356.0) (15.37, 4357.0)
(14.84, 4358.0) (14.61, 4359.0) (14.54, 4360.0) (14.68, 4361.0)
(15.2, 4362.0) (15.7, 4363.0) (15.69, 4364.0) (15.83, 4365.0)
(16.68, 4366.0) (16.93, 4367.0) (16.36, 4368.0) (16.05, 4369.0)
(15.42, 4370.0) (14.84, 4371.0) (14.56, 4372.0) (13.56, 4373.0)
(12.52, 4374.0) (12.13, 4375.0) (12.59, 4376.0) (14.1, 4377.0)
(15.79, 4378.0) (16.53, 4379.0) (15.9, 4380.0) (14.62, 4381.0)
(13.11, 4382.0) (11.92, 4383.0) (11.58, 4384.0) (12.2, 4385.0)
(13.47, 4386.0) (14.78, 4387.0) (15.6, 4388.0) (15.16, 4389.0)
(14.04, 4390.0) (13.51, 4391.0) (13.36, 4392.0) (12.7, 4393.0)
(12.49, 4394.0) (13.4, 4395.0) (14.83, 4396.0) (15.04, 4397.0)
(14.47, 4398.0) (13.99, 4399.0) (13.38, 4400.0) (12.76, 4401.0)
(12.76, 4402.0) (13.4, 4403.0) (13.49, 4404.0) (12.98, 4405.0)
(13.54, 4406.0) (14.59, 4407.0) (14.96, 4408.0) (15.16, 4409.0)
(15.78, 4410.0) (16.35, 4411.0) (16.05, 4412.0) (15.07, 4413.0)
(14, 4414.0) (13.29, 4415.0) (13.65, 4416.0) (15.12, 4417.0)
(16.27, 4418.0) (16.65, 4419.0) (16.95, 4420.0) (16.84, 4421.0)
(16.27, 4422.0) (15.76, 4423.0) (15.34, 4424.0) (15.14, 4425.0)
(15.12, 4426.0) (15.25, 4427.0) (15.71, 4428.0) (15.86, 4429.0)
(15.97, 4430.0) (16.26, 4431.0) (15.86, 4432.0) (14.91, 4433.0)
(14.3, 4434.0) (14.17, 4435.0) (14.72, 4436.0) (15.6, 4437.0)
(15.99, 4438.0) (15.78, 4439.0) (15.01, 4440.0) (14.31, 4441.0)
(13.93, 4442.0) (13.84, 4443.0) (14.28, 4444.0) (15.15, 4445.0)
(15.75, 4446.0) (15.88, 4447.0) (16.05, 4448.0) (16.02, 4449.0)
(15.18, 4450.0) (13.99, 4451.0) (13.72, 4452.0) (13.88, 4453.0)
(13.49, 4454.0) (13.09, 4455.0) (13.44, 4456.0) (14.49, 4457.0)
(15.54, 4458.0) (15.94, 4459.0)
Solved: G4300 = 3.97 angstrom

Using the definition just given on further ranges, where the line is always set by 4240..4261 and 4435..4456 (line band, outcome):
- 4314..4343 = 1.6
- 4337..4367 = 1.0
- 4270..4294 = 1.0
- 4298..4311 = 2.9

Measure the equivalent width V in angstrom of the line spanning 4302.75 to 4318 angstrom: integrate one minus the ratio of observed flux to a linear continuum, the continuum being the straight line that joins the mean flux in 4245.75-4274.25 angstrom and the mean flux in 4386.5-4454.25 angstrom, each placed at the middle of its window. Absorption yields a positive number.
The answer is 2.3 angstrom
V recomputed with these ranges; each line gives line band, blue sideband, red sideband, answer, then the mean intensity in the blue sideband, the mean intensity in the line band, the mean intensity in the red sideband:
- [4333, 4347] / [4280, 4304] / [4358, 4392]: 1.59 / 12.8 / 12.2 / 14.5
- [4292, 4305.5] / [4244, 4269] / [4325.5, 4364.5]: 1.99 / 14.2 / 12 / 13.9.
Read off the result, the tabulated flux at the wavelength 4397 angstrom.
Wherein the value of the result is 15.04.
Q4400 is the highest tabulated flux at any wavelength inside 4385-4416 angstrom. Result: 16.35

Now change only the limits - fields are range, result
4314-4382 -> 16.93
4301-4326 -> 15.37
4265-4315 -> 15.63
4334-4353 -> 15.65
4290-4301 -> 14.16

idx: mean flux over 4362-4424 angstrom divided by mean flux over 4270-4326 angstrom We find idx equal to 1.14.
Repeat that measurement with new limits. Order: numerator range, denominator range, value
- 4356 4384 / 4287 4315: 1.25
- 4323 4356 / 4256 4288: 0.96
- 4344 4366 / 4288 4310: 1.26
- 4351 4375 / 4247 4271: 1.07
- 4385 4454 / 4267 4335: 1.12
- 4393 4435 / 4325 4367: 1.06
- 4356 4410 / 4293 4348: 1.13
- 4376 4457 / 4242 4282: 1.06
